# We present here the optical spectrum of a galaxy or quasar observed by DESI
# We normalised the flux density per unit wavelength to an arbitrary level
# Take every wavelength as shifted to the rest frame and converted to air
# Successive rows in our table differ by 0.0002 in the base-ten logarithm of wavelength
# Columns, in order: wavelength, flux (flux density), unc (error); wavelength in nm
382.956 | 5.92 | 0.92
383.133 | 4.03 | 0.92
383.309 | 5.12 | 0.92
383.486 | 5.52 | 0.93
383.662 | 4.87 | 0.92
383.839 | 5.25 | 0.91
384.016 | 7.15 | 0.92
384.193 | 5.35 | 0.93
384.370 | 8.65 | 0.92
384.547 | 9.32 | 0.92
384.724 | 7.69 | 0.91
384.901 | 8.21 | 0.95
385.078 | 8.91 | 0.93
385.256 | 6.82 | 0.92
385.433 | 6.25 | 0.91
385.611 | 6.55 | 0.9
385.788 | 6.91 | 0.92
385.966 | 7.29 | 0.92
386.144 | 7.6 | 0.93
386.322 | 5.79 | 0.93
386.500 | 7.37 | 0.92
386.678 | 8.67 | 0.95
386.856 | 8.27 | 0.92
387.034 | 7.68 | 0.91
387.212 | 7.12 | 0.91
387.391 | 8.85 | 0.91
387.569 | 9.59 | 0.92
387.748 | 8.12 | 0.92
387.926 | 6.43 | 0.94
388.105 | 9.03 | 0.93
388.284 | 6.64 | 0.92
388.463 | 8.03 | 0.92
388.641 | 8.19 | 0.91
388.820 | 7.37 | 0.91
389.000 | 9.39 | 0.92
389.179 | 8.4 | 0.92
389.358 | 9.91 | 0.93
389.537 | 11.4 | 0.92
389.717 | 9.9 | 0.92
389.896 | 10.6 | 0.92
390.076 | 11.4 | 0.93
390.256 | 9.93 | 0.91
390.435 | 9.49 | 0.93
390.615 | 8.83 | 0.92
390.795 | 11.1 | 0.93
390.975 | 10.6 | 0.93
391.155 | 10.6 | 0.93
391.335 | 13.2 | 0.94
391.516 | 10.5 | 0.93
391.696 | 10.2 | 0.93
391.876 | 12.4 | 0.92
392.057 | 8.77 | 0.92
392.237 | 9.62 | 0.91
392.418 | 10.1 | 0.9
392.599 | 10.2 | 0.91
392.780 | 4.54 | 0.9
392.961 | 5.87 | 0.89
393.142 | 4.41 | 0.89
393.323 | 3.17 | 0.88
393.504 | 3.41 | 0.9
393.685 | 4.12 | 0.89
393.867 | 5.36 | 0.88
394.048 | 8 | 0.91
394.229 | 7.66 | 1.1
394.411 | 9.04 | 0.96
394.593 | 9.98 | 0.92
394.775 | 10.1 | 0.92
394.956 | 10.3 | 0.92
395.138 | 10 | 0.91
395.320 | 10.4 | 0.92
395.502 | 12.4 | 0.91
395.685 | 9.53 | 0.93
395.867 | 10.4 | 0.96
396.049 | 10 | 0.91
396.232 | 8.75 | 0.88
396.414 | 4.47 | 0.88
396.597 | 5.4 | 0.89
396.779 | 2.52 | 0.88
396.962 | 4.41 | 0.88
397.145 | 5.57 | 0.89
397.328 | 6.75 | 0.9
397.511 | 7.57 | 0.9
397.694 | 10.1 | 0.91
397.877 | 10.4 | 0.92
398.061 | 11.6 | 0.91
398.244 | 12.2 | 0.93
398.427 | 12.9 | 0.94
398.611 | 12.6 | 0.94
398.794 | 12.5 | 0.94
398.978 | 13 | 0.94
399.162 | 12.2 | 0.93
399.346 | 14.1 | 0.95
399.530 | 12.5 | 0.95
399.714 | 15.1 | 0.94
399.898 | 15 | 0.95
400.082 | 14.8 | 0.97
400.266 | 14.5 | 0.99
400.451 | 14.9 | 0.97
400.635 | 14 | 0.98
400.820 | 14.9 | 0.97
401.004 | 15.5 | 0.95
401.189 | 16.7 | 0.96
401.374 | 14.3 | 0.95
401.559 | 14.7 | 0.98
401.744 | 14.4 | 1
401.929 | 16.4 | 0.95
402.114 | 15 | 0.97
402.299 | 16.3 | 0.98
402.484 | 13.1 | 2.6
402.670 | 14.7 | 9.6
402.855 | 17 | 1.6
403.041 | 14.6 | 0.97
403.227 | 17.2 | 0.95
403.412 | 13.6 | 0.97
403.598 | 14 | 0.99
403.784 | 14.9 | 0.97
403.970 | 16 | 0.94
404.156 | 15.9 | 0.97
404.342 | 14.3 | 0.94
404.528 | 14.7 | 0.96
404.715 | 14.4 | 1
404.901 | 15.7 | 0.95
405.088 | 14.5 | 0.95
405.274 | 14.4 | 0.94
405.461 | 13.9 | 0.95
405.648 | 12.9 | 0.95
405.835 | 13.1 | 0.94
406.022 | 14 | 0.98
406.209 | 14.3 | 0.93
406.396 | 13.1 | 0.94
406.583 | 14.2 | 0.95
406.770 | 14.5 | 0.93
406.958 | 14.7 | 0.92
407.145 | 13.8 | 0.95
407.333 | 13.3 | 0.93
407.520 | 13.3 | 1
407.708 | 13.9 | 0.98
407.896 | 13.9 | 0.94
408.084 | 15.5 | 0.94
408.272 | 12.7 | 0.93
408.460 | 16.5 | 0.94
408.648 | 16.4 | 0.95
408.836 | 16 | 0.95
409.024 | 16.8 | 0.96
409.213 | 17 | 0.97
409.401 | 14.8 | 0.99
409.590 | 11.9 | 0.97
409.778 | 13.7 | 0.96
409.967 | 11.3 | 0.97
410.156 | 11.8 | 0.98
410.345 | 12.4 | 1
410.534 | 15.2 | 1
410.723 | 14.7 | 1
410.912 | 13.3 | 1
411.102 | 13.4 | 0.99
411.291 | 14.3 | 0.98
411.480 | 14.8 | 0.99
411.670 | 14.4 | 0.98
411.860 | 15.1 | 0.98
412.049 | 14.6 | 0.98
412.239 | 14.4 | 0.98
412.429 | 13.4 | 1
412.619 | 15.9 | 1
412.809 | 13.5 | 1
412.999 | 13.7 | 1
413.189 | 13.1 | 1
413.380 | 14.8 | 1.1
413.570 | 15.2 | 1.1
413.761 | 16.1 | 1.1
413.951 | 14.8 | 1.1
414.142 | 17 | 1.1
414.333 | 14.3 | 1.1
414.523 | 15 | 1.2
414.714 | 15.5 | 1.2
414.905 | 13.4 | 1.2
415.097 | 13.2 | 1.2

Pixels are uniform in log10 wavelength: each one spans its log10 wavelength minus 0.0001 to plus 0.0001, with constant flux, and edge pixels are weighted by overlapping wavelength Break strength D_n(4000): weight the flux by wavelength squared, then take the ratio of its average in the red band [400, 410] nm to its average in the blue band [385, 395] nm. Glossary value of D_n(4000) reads 1.89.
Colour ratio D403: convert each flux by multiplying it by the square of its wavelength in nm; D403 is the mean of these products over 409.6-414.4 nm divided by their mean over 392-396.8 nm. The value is 2.0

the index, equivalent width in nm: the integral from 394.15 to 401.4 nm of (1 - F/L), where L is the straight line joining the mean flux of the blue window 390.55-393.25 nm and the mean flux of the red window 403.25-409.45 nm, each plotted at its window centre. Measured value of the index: 0.40 nm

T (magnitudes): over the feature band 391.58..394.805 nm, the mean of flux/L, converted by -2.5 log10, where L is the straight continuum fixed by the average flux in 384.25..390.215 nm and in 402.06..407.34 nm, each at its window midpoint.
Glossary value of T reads 0.34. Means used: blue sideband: 8.25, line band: 7.58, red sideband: 14.6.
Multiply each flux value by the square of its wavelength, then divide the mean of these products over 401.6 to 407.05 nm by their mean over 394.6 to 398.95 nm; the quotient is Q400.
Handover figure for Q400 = 1.65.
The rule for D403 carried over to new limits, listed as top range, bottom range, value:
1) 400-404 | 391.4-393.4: 1.92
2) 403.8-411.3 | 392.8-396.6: 1.96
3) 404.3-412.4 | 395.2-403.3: 1.22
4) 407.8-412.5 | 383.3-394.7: 1.97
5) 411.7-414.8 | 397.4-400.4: 1.26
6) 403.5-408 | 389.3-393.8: 1.71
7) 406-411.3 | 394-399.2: 1.61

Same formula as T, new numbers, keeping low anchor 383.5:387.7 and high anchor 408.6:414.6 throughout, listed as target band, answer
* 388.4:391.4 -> -0.16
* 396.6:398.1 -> 0.44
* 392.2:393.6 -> 0.43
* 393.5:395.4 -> 0.19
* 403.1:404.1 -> -0.23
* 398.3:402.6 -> -0.24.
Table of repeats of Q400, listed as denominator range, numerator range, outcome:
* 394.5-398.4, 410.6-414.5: 1.80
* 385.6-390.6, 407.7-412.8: 1.89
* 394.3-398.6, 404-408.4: 1.66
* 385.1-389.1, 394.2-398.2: 1.17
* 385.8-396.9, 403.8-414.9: 1.86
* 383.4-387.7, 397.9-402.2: 2.06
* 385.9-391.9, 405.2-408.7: 1.70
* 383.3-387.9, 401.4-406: 2.22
